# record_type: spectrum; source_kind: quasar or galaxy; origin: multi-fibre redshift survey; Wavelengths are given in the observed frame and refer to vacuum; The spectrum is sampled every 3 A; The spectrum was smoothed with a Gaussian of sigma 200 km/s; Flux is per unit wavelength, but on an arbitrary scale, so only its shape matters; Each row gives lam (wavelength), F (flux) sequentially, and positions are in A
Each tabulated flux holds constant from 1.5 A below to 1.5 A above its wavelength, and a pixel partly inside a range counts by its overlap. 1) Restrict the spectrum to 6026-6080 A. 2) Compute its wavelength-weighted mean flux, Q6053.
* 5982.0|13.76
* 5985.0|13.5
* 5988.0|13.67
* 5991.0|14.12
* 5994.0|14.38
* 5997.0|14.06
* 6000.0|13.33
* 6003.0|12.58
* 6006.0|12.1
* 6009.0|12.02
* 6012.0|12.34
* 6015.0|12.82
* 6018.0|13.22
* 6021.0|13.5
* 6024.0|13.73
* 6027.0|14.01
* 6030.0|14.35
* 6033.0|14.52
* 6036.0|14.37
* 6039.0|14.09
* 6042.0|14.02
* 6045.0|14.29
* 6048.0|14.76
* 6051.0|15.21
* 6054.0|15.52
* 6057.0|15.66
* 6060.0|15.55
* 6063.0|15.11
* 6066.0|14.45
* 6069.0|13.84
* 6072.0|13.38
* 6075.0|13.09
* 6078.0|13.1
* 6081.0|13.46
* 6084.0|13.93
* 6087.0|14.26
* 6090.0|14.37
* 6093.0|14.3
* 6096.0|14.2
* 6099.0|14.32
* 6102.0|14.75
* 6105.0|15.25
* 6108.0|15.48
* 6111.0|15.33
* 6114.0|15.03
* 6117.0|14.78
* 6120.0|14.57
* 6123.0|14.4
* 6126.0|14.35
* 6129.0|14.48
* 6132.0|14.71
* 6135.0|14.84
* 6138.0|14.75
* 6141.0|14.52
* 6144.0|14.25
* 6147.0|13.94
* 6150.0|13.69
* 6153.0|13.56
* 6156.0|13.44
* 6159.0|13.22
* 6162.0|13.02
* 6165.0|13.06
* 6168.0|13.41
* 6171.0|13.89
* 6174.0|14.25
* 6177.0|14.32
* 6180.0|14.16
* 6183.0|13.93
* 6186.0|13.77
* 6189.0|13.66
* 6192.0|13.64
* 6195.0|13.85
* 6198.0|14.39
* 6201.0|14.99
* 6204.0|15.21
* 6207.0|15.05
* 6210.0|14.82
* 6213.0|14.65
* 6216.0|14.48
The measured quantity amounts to 14.4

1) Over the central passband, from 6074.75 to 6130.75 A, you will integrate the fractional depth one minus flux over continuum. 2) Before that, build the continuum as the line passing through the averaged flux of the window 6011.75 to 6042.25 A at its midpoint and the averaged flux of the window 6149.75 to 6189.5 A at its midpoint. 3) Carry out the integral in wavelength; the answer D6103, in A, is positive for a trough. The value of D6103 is -2.9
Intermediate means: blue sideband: 13.8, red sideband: 13.7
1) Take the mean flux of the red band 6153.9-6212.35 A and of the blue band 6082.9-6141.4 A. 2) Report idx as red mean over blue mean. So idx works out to 0.96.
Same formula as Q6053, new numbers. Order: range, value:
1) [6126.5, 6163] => 14.1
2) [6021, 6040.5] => 14.1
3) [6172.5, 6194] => 14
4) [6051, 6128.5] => 14.5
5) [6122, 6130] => 14.4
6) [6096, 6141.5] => 14.8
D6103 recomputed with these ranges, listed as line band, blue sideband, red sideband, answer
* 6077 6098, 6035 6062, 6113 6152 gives 1.0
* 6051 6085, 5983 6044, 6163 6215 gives -1.5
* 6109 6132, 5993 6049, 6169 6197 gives -1.5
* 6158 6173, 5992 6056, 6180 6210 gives 0.9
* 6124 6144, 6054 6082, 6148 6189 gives -1.0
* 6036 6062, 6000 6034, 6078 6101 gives -2.5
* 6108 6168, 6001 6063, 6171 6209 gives -0.3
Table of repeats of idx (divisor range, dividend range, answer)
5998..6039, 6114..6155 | 1.08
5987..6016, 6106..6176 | 1.08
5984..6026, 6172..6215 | 1.08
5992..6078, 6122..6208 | 1.01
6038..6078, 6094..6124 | 1.02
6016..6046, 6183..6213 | 1.03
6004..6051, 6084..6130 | 1.07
